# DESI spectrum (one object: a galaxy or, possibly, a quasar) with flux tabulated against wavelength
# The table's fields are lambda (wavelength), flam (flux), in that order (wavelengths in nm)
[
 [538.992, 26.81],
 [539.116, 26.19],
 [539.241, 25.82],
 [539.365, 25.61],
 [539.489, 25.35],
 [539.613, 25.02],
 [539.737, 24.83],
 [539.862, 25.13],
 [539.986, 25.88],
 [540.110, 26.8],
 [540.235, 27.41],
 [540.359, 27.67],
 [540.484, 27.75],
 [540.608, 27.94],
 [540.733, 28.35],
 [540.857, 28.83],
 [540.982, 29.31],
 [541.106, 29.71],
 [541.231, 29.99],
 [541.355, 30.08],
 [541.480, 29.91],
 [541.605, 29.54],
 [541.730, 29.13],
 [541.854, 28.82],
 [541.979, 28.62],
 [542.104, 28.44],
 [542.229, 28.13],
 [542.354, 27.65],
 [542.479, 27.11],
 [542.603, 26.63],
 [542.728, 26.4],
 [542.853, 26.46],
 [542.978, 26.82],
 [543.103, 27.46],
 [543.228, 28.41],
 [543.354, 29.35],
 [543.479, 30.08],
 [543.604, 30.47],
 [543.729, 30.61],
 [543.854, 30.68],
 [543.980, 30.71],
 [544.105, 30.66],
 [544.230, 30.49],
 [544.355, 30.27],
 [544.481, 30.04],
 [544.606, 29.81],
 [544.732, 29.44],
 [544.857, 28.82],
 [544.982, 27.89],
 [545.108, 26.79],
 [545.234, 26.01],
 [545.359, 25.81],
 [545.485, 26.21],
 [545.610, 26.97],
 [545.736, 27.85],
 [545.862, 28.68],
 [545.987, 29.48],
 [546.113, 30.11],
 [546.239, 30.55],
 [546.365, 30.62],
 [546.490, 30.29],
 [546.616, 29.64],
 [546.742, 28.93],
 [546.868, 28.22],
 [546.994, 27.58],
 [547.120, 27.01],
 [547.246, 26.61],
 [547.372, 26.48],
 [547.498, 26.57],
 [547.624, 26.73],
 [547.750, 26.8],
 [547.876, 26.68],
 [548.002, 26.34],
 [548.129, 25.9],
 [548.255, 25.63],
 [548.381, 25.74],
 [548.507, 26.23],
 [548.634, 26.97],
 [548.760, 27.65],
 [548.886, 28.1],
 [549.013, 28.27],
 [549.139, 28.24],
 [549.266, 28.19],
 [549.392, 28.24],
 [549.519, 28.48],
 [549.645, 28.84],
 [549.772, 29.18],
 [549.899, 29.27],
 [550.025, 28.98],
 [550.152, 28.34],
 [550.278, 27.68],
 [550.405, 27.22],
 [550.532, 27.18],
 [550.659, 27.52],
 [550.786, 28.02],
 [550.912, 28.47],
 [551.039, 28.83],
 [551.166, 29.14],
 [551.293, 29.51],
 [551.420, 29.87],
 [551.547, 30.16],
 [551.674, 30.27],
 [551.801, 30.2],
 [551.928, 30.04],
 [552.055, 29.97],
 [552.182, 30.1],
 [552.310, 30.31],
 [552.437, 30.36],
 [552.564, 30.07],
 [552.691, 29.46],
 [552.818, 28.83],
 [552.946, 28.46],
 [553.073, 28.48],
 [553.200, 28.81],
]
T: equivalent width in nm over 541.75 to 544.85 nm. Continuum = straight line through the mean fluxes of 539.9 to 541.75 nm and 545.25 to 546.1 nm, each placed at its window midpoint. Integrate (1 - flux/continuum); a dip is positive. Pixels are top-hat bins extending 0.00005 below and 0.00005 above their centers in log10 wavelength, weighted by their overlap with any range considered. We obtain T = -0.10 nm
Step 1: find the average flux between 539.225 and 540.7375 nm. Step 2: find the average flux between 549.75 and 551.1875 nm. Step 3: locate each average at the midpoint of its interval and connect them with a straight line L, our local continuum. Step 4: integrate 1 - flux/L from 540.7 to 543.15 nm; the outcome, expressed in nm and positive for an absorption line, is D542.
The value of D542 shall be -0.15 nm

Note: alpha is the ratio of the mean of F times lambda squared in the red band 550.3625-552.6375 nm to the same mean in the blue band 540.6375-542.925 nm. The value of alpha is 1.1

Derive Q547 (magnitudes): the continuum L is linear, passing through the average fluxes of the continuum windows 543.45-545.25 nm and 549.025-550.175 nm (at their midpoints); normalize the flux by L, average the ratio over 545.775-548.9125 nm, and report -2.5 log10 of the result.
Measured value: 0.05 mag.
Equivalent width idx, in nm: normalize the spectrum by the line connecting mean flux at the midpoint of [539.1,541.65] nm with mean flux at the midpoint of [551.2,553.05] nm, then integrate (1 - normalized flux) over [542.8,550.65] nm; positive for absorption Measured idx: 0.14 nm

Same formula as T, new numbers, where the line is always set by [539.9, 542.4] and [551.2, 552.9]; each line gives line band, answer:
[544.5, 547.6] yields 0.10 nm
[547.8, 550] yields 0.14 nm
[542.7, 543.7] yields 0.01 nm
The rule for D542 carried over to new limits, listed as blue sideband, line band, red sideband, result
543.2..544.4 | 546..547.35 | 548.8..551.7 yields 0.03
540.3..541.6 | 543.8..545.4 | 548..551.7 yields -0.03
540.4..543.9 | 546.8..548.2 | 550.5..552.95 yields 0.11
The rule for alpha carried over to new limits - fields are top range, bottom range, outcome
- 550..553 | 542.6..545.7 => 1.05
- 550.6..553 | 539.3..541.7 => 1.11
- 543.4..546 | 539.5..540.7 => 1.11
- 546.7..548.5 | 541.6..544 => 0.96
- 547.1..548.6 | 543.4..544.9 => 0.89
